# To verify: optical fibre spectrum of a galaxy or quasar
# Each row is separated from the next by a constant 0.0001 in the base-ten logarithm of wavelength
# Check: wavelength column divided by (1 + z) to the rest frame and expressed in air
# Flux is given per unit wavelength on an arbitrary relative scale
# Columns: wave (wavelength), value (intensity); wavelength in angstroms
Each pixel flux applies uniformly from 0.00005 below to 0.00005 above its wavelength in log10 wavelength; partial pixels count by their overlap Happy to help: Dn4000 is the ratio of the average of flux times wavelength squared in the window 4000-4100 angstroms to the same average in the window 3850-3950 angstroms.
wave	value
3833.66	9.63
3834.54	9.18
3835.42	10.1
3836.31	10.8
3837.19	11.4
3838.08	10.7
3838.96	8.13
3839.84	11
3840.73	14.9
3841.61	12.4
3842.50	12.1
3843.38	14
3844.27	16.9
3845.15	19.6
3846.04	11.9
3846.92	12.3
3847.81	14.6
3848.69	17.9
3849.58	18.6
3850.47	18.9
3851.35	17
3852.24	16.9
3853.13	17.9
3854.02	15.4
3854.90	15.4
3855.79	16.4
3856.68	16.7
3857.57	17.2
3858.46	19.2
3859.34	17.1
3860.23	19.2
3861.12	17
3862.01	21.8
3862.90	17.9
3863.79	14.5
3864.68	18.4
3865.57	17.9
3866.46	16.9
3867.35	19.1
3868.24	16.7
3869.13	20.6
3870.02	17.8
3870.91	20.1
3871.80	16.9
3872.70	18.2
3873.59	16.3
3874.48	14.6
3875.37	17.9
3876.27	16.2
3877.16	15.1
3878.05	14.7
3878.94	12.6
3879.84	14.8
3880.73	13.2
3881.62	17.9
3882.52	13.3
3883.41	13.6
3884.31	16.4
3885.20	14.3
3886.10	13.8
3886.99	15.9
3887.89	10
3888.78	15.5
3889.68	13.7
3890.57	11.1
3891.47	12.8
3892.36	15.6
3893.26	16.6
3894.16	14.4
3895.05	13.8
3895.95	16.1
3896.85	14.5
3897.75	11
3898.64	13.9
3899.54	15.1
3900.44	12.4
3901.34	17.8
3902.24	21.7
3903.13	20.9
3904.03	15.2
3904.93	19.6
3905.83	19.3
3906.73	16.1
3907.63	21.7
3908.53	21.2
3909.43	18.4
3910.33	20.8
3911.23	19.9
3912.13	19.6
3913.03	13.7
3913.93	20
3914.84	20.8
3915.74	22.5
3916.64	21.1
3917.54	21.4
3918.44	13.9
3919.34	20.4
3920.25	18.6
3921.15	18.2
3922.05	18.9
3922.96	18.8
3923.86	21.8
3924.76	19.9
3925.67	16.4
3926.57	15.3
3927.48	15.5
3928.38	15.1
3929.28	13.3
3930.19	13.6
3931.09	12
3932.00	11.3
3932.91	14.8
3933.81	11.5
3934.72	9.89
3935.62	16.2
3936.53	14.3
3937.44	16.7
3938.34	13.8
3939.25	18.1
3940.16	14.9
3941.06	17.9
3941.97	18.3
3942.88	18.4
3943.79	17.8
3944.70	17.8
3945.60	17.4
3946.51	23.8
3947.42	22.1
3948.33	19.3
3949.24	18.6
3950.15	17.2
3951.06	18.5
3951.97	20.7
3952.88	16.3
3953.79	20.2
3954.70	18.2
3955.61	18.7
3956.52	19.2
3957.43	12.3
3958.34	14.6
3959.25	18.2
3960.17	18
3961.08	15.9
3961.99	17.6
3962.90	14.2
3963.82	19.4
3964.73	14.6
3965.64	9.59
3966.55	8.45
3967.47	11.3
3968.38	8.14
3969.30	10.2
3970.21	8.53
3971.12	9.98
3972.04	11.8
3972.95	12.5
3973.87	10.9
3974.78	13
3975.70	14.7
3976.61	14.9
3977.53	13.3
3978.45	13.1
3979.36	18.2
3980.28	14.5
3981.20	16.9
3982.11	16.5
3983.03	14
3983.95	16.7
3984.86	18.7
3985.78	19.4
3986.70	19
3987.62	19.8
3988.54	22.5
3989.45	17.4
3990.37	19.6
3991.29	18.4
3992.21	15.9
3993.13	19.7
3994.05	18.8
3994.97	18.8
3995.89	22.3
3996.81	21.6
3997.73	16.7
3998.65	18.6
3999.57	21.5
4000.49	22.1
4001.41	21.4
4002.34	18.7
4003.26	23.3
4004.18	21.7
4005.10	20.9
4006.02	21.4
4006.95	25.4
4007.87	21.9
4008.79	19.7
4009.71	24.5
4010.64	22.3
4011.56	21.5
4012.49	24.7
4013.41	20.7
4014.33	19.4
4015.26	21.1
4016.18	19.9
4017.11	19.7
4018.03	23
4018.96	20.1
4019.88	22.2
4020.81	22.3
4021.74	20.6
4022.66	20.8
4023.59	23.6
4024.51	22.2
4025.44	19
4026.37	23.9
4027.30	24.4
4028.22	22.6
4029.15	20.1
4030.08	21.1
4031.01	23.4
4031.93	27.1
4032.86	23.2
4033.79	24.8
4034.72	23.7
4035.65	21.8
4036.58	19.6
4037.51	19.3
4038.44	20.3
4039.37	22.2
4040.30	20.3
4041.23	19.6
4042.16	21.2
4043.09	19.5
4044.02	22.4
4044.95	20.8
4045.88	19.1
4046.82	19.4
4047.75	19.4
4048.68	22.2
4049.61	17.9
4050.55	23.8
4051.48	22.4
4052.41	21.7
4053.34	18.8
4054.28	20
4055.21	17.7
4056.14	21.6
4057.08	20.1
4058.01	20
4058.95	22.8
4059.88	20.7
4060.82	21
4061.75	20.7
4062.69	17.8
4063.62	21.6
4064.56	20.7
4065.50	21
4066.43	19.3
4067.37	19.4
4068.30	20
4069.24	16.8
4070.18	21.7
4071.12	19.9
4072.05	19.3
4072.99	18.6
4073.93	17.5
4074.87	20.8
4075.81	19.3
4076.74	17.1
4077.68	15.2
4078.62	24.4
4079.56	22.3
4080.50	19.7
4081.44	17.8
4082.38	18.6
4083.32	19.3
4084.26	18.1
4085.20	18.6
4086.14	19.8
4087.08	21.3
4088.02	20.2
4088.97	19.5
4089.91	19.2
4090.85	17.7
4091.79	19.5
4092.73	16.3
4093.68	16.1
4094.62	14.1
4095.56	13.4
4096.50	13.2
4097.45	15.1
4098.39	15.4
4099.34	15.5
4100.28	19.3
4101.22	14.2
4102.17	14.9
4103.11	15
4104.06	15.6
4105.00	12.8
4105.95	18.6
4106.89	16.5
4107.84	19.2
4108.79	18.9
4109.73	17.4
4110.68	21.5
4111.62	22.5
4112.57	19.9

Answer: 1.30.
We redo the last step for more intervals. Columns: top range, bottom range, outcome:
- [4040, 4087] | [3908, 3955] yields 1.21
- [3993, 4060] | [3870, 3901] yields 1.54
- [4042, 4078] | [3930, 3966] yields 1.27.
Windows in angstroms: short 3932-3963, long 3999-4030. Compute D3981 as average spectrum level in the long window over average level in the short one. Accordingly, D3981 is 1.3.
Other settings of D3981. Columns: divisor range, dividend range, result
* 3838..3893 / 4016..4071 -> 1.33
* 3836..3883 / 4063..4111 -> 1.14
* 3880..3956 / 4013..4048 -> 1.28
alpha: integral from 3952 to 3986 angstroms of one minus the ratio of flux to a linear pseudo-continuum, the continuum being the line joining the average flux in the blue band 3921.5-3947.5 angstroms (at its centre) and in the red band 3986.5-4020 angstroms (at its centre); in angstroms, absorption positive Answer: 6.9 angstroms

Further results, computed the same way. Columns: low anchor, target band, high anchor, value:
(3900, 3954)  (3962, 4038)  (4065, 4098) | -3.0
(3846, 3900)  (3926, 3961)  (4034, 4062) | 2.6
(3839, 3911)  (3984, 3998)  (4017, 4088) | -0.1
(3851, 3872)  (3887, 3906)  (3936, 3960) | 2.7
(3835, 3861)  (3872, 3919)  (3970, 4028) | -0.1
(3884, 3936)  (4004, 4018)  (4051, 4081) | -2.2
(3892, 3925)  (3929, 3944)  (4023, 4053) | 3.1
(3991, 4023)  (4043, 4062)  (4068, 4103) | -1.3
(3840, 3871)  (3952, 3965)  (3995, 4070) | 1.5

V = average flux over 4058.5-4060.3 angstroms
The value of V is 21.8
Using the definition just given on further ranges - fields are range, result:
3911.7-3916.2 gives 19.3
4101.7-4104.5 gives 15.2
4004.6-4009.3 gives 21.9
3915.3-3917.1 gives 21.8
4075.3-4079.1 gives 19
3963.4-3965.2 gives 16.9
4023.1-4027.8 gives 22.6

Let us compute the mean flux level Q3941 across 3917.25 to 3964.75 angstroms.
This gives 17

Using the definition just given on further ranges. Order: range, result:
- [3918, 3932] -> 16.6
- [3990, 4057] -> 21.1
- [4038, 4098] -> 19.5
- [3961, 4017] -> 17.5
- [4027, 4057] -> 21.3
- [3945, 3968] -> 17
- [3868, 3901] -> 15.1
